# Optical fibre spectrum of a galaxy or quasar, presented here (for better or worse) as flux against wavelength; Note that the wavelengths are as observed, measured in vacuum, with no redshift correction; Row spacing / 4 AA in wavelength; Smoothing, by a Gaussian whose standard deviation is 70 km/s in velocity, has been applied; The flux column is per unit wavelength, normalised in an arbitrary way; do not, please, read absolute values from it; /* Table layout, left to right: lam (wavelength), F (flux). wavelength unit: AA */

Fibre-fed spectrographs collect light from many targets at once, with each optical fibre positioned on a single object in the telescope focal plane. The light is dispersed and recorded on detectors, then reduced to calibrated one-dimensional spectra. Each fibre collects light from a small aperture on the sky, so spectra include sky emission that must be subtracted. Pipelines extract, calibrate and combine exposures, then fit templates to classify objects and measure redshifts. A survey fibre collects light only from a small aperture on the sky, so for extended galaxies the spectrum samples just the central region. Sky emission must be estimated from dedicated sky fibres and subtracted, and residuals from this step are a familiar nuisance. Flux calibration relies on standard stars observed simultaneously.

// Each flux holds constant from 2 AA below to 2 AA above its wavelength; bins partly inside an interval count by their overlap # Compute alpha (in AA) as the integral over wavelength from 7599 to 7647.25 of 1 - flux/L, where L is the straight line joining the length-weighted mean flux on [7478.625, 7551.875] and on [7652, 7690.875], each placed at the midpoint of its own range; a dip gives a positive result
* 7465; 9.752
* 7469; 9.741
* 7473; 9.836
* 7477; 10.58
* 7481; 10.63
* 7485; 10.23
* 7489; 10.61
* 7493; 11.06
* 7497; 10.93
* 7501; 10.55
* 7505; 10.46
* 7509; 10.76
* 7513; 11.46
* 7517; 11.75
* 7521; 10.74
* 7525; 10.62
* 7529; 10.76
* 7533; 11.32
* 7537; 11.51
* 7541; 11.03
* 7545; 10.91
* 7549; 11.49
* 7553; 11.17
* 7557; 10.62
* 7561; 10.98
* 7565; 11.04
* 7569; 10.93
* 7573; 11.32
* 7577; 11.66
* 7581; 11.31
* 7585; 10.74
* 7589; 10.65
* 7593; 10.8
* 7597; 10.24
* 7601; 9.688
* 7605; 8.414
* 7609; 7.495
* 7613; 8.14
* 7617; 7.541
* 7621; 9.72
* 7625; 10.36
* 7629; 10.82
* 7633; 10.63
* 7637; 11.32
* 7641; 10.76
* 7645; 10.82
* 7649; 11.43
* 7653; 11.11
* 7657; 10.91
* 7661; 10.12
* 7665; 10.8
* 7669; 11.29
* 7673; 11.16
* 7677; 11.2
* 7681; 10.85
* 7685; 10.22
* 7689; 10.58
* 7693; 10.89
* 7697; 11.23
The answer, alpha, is 5.34 AA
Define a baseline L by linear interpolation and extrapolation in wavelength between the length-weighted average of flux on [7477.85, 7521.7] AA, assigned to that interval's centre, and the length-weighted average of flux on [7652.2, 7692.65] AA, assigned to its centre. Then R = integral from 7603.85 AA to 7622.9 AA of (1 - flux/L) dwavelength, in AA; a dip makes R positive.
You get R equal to 4.53 AA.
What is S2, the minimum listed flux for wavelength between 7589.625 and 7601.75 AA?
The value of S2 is 9.688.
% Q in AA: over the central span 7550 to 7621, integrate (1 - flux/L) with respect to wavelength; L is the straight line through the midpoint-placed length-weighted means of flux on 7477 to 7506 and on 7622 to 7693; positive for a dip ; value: 3.8 AA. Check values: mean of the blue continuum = 10.6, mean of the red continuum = 10.8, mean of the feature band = 10.2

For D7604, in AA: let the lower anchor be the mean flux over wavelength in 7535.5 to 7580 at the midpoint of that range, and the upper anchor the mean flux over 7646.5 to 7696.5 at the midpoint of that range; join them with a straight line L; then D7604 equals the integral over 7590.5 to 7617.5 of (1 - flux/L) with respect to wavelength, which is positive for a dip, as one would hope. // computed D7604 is 5.0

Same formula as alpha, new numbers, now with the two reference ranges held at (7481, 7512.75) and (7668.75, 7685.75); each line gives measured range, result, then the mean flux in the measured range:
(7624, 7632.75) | 0.2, 10.6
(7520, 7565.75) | -1.1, 11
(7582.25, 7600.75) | 0.5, 10.5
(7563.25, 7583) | -0.8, 11.3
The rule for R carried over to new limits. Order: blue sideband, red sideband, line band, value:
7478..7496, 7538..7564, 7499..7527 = -0.2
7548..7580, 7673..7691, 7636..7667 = -0.1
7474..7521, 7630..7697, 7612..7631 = 2.6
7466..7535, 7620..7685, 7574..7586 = -0.6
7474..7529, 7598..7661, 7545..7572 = -1.6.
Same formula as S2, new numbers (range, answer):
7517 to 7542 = 10.62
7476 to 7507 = 10.23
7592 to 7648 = 7.495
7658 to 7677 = 10.12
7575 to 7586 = 10.74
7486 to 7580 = 10.46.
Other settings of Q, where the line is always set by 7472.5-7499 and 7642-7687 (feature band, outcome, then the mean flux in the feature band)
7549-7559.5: -0.3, 11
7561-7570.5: -0.2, 11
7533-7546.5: -0.6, 11.2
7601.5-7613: 2.8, 8.21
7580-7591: -0.1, 10.9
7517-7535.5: -0.5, 11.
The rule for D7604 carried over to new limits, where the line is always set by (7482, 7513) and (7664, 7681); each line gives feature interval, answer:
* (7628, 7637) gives 0.1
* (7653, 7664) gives 0.4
